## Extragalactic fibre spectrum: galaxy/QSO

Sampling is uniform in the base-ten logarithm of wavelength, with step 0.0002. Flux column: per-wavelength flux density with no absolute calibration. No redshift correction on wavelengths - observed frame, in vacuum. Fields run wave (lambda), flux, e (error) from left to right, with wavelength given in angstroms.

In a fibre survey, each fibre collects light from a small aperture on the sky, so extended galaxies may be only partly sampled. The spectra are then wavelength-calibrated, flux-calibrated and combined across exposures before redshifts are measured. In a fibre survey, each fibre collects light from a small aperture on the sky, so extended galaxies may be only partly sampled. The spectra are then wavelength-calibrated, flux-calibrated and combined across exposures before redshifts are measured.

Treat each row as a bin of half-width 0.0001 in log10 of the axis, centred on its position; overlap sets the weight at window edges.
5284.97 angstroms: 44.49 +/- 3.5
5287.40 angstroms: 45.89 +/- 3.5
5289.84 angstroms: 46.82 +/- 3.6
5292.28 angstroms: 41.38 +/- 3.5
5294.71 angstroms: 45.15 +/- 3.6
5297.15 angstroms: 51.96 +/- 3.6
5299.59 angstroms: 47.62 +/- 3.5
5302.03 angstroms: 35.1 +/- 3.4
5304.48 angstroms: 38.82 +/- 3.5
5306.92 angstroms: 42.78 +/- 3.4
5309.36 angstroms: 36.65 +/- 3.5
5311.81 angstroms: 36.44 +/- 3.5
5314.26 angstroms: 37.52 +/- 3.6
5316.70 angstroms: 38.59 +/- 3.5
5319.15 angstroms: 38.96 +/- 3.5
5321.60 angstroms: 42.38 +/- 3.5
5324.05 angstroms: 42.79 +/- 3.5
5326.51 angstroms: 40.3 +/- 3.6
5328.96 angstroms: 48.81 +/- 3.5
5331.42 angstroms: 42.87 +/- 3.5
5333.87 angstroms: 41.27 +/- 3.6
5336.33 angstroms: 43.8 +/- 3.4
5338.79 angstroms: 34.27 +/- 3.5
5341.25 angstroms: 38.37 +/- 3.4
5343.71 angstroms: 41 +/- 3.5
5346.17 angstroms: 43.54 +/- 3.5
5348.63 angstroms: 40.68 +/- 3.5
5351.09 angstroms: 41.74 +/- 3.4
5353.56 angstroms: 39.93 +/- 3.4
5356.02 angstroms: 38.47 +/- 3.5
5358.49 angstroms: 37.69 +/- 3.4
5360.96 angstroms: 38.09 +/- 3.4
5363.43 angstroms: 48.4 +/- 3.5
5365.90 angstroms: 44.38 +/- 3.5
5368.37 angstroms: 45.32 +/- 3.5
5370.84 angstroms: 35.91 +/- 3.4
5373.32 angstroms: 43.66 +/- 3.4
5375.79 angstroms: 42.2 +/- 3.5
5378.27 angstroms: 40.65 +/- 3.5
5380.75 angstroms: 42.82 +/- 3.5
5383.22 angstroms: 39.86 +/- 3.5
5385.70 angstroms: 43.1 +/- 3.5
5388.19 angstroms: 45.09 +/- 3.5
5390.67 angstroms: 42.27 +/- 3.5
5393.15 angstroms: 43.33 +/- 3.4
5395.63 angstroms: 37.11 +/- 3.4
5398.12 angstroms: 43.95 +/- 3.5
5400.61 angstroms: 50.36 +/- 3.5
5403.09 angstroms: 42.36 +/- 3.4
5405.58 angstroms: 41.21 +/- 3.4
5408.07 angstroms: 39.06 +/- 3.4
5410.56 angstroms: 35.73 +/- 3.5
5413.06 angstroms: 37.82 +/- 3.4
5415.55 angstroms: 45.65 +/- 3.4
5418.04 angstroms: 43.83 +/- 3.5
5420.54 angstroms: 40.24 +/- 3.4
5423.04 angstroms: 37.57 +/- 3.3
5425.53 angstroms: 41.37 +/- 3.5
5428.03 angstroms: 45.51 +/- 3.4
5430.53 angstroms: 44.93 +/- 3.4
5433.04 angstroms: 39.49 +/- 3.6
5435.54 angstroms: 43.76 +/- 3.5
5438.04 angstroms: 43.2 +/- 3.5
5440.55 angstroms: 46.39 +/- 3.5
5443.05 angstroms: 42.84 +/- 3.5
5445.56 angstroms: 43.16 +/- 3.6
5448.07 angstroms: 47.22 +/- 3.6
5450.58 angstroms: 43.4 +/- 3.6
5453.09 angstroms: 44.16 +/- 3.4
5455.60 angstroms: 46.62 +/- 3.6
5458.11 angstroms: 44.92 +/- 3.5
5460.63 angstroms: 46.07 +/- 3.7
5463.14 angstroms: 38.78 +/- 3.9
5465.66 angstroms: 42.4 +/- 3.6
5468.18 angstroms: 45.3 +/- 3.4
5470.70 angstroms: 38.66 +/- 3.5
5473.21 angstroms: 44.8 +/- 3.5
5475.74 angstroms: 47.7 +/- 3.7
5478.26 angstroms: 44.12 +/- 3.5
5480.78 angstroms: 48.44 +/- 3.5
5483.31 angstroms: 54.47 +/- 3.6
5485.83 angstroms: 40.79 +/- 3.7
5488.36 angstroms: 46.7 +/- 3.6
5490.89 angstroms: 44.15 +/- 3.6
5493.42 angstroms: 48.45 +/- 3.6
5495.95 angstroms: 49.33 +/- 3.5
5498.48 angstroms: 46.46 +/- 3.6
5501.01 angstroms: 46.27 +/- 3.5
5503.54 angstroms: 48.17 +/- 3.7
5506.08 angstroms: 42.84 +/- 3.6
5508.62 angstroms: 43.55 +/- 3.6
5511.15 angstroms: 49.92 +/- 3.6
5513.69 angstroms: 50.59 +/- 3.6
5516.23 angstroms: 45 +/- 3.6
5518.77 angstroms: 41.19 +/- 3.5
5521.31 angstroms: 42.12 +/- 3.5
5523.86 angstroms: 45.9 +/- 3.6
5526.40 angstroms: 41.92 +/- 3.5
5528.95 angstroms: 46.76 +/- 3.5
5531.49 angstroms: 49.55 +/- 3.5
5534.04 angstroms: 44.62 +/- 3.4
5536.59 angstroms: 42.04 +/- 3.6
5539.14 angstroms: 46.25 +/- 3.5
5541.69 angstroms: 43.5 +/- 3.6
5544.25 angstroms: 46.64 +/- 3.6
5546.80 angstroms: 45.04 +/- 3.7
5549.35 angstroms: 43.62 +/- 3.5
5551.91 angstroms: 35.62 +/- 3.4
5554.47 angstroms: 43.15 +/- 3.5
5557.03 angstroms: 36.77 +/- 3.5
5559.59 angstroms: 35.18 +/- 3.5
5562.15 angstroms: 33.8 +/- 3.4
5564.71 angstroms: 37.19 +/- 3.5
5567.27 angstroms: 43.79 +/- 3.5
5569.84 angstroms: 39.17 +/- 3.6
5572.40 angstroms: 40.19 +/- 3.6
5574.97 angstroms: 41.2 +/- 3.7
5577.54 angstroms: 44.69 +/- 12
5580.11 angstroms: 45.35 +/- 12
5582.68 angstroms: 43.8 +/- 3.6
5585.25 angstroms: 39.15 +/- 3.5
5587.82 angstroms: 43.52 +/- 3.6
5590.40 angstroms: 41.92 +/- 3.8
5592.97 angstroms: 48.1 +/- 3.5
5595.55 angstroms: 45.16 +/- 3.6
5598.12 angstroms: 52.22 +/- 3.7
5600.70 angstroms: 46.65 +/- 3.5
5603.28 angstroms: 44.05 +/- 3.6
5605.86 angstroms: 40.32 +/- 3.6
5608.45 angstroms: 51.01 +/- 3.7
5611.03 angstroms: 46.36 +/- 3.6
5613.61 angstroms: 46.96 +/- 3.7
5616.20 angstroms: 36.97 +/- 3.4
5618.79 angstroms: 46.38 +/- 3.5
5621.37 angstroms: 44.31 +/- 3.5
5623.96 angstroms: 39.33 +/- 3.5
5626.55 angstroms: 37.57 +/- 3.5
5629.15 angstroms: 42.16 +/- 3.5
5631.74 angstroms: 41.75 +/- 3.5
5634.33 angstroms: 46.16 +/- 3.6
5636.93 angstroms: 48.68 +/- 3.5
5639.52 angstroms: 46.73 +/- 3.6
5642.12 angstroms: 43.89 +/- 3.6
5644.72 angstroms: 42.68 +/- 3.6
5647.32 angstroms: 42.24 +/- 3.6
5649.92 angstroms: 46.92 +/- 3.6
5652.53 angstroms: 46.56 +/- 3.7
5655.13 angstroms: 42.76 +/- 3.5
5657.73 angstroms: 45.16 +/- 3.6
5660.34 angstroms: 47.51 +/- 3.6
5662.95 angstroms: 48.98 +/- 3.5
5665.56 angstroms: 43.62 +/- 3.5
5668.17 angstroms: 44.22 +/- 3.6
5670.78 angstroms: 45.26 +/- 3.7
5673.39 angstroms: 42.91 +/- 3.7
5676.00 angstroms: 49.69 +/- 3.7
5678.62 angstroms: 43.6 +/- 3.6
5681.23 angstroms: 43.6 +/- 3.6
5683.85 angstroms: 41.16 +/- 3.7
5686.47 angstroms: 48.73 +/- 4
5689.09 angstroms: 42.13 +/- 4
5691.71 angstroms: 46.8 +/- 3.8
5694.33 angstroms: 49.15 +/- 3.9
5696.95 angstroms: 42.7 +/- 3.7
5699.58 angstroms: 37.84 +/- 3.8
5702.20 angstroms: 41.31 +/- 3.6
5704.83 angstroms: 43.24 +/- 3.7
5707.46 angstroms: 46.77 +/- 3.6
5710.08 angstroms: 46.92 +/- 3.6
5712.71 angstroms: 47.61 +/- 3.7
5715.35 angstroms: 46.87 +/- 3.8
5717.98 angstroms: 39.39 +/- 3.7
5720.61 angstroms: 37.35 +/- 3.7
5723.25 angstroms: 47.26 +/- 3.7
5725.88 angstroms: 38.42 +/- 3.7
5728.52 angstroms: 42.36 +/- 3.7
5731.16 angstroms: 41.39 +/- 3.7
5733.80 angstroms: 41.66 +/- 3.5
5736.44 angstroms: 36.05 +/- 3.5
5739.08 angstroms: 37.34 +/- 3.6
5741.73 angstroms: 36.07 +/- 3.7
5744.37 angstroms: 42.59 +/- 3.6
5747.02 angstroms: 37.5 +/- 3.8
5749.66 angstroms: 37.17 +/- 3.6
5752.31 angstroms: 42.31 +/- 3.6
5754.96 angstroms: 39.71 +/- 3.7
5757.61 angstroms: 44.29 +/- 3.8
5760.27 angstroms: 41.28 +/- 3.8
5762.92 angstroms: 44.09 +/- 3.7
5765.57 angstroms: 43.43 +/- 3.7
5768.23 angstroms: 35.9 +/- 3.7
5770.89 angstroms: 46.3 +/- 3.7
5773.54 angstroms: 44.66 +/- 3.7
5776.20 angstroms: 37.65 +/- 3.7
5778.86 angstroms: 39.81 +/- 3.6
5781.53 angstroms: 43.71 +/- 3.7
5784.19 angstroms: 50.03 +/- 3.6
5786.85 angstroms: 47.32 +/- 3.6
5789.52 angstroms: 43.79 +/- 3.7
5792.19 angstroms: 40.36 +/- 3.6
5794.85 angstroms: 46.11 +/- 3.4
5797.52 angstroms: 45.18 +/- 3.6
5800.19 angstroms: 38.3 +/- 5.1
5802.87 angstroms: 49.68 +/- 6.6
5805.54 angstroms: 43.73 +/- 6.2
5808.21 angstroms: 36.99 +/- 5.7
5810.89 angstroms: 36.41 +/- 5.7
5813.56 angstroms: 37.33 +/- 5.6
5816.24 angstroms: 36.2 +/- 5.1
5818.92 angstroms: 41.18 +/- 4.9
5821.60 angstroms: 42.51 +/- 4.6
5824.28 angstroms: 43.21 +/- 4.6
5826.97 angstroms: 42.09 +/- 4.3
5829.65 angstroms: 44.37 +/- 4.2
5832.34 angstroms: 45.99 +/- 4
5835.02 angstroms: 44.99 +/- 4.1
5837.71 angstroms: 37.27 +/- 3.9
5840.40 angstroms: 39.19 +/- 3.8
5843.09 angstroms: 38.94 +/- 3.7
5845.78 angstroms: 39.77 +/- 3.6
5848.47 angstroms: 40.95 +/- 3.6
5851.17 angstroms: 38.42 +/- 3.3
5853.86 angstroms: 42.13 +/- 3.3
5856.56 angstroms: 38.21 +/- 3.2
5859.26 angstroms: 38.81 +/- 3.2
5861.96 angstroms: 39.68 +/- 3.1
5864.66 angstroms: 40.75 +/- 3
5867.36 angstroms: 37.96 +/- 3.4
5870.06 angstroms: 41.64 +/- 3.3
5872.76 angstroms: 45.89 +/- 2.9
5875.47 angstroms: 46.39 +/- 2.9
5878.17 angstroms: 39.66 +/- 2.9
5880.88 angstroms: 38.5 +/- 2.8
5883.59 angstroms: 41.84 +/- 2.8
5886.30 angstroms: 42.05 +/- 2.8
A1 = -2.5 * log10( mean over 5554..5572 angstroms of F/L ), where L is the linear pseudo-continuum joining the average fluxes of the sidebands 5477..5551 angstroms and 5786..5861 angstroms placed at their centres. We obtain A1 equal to 0.18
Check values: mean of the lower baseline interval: 45.8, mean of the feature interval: 38.3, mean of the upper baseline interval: 41.4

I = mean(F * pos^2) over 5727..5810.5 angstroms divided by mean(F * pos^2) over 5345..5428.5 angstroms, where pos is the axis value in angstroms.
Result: 1.1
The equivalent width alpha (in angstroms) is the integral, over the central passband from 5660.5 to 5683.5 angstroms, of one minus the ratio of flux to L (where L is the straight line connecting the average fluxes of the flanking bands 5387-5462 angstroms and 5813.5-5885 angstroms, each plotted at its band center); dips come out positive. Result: -1.9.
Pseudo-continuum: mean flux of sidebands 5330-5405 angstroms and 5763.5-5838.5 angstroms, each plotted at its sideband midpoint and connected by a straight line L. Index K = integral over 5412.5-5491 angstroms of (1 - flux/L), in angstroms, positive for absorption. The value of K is -3.86 angstroms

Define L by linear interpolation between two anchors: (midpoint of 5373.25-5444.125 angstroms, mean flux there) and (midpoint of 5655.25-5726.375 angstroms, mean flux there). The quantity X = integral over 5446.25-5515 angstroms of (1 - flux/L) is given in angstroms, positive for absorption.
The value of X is -4.7 angstroms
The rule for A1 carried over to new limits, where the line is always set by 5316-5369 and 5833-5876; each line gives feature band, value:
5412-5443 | -0.03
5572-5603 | -0.09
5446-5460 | -0.10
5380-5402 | -0.05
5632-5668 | -0.11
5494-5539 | -0.11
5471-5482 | -0.11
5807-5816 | 0.11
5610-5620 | -0.08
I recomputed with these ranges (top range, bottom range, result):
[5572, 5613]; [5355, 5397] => 1.16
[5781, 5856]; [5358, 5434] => 1.16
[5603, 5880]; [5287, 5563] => 1.11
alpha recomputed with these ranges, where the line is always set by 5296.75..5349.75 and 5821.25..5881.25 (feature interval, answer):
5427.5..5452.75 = -1.82 angstroms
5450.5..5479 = -2.02 angstroms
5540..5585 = -0.04 angstroms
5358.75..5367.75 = -0.47 angstroms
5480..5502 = -3.32 angstroms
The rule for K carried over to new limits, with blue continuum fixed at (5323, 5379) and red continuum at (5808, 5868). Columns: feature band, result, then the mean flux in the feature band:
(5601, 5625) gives -1.95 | 44.1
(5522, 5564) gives -1.48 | 42.4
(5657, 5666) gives -1.32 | 46.6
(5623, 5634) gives 0.00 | 40.8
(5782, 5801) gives -1.99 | 44.6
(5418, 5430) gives -0.11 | 41.7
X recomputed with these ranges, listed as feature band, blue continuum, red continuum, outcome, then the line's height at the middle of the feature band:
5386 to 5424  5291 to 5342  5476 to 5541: 1.5 angstroms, 43.4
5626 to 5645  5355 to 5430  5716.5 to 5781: -1.4 angstroms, 41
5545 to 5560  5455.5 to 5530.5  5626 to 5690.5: 1.6 angstroms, 45.1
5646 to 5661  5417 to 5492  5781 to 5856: -0.8 angstroms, 42.9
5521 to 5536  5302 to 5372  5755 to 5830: -1.4 angstroms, 41.3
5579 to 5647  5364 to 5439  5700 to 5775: -3.9 angstroms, 41.9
